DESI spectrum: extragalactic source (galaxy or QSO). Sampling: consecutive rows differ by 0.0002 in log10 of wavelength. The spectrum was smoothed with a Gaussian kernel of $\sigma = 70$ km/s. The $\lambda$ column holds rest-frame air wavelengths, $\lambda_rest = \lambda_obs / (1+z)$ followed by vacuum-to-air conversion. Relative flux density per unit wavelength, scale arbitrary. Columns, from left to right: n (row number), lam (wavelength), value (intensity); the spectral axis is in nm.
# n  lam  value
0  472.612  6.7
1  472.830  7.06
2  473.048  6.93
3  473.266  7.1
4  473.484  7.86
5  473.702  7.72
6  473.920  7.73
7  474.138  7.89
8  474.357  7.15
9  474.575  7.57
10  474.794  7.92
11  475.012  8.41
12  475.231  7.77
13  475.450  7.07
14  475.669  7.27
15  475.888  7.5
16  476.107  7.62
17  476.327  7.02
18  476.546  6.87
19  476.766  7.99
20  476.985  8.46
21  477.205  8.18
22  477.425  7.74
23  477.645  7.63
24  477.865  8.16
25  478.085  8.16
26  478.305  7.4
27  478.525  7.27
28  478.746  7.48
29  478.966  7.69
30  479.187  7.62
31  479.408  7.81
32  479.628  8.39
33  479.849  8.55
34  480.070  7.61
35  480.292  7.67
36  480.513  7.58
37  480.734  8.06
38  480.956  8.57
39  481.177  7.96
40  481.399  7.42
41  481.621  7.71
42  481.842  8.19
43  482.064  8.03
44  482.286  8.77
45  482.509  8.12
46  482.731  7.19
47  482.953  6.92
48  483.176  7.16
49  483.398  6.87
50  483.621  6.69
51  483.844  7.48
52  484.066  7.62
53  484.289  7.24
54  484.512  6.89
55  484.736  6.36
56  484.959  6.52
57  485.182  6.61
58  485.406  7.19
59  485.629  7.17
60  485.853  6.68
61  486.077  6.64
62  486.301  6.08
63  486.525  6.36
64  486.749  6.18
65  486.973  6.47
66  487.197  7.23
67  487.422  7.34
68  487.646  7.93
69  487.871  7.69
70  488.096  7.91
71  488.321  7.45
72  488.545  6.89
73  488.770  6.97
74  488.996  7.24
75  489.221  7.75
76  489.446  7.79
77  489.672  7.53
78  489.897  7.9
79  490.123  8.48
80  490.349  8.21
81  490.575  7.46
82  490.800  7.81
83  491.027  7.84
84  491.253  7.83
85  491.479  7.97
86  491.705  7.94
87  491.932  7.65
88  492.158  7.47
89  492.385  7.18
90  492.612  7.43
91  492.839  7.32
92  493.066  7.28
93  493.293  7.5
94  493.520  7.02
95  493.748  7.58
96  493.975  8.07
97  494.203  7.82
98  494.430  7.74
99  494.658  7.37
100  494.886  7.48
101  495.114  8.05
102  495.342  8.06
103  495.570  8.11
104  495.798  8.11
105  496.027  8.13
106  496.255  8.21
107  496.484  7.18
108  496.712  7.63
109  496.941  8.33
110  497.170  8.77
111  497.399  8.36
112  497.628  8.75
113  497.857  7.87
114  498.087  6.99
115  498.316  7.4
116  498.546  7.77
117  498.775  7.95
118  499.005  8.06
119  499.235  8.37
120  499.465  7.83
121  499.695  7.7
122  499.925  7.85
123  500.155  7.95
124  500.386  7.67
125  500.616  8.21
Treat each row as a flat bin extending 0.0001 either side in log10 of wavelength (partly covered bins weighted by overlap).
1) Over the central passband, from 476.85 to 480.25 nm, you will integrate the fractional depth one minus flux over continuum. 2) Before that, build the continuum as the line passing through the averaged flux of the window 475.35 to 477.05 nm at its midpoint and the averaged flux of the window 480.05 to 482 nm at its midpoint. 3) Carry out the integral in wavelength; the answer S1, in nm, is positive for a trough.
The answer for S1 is -0.10 nm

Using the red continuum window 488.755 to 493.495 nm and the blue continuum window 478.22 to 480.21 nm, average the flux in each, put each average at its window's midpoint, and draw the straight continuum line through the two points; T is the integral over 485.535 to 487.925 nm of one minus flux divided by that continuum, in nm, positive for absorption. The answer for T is 0.26 nm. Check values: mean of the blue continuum 7.76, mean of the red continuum 7.65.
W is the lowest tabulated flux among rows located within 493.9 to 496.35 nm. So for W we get 7.37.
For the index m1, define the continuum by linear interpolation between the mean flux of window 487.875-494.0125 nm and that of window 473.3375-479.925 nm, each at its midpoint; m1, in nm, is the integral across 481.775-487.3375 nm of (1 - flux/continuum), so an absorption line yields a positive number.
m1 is 0.44 nm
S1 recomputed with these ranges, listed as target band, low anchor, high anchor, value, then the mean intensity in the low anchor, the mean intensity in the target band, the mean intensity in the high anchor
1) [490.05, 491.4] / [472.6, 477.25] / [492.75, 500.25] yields -0.03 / 7.54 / 7.92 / 7.84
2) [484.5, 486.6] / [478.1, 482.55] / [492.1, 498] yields 0.33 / 7.9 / 6.64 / 7.8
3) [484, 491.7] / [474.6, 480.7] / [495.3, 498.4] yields 0.58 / 7.74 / 7.28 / 8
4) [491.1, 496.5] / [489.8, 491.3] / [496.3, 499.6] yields 0.17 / 7.94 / 7.7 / 7.95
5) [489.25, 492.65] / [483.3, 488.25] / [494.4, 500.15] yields -0.17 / 6.97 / 7.77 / 7.93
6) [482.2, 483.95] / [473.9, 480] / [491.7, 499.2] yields 0.08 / 7.73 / 7.38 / 7.78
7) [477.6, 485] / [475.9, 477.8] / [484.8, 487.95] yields -0.33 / 7.69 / 7.62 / 6.85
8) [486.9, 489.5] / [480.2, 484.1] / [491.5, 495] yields 0.07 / 7.67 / 7.39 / 7.53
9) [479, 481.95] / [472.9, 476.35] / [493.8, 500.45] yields -0.11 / 7.54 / 7.93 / 7.92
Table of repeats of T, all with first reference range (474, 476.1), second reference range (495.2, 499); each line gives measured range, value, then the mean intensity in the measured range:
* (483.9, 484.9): 0.10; 7.03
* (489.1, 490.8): 0.00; 7.87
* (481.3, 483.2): 0.00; 7.75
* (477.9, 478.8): 0.00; 7.63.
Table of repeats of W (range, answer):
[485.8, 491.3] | 6.08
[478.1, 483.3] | 6.92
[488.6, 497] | 6.97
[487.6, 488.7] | 6.89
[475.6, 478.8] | 6.87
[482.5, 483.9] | 6.69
